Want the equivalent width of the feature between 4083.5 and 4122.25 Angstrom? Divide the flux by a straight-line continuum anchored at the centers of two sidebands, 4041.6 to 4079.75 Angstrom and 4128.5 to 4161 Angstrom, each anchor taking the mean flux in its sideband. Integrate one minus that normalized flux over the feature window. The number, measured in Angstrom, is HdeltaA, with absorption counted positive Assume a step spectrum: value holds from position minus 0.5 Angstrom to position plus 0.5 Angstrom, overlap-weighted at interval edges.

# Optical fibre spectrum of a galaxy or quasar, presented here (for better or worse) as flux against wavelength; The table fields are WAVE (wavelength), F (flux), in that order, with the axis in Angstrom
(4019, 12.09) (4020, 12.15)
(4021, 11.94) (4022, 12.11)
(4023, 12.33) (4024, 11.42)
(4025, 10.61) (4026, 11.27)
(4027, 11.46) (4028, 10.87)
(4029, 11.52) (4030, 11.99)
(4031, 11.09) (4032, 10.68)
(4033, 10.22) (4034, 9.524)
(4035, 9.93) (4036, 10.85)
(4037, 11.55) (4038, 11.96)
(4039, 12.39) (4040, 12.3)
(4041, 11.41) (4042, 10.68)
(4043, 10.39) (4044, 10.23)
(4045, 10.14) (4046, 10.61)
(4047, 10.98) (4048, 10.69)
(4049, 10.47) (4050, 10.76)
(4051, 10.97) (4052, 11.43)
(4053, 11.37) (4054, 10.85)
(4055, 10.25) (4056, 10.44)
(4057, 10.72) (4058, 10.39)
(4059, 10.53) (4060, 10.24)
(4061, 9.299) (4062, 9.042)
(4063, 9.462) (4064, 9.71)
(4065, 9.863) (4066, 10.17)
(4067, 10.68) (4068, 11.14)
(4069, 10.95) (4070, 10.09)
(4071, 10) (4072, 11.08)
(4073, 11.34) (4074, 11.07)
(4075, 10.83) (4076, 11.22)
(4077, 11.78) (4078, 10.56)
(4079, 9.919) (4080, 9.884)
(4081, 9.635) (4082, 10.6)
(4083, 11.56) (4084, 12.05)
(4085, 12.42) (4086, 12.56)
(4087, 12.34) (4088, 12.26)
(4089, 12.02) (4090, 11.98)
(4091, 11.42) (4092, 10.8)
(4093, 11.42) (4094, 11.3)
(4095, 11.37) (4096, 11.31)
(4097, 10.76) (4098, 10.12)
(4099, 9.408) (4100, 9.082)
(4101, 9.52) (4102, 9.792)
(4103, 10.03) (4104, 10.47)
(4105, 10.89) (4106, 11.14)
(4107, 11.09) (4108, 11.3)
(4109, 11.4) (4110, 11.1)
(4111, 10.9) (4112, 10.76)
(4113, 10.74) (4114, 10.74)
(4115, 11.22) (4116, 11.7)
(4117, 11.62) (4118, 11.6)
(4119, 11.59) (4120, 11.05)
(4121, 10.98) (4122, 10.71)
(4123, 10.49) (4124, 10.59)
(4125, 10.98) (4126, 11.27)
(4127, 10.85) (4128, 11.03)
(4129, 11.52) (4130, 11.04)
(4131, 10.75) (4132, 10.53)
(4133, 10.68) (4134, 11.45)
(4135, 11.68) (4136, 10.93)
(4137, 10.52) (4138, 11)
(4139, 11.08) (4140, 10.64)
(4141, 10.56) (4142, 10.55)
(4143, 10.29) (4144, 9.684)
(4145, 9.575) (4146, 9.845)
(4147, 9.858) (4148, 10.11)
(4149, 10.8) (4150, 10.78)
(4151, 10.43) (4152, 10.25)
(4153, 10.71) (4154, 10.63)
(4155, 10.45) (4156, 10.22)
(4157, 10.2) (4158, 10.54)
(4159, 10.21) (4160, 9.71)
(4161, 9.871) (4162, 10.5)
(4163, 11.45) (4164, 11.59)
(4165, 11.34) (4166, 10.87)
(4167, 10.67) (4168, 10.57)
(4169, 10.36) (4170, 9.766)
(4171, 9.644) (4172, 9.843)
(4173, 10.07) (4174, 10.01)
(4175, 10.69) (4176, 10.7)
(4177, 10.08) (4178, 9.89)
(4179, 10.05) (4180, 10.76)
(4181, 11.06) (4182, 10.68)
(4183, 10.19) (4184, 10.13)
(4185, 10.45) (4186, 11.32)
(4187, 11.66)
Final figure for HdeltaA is -2.12 Angstrom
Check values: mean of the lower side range 10.5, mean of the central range 11.1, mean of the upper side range 10.5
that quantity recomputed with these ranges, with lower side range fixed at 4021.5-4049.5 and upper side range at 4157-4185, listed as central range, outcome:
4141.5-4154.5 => 0.3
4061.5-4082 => 0.9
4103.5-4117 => -0.4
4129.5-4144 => -0.3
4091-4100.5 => 0.1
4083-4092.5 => -1.0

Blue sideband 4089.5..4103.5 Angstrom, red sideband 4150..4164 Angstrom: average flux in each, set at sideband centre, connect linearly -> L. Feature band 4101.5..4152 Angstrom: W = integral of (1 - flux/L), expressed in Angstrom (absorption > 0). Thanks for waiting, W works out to -1.3 Angstrom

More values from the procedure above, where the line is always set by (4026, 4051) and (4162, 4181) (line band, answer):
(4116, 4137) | -0.8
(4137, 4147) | 0.2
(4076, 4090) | -0.7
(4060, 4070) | 0.7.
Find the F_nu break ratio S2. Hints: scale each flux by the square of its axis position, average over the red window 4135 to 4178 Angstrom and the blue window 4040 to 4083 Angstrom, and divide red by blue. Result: 1.03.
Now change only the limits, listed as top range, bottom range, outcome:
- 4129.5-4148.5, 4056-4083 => 1.05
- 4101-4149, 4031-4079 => 1.05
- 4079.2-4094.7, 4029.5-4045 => 1.07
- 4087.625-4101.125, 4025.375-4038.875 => 1.02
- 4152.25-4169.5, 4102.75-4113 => 0.99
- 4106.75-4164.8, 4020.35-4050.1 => 1.02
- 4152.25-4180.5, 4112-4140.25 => 0.96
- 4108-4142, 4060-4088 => 1.05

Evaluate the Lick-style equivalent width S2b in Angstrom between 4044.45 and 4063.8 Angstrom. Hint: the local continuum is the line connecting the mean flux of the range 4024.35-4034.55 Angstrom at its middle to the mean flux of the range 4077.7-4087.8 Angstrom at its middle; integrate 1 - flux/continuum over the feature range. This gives 1.1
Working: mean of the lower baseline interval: 10.9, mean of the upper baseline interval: 11.2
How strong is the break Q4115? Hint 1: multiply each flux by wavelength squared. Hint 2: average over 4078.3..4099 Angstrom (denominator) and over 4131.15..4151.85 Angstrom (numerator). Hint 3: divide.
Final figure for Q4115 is 1.0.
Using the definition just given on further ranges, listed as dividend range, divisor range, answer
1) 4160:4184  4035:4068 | 1.04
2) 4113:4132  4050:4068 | 1.10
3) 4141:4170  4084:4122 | 0.96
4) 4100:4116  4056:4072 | 1.07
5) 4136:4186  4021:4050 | 1.00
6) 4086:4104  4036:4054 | 1.01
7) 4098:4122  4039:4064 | 1.05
